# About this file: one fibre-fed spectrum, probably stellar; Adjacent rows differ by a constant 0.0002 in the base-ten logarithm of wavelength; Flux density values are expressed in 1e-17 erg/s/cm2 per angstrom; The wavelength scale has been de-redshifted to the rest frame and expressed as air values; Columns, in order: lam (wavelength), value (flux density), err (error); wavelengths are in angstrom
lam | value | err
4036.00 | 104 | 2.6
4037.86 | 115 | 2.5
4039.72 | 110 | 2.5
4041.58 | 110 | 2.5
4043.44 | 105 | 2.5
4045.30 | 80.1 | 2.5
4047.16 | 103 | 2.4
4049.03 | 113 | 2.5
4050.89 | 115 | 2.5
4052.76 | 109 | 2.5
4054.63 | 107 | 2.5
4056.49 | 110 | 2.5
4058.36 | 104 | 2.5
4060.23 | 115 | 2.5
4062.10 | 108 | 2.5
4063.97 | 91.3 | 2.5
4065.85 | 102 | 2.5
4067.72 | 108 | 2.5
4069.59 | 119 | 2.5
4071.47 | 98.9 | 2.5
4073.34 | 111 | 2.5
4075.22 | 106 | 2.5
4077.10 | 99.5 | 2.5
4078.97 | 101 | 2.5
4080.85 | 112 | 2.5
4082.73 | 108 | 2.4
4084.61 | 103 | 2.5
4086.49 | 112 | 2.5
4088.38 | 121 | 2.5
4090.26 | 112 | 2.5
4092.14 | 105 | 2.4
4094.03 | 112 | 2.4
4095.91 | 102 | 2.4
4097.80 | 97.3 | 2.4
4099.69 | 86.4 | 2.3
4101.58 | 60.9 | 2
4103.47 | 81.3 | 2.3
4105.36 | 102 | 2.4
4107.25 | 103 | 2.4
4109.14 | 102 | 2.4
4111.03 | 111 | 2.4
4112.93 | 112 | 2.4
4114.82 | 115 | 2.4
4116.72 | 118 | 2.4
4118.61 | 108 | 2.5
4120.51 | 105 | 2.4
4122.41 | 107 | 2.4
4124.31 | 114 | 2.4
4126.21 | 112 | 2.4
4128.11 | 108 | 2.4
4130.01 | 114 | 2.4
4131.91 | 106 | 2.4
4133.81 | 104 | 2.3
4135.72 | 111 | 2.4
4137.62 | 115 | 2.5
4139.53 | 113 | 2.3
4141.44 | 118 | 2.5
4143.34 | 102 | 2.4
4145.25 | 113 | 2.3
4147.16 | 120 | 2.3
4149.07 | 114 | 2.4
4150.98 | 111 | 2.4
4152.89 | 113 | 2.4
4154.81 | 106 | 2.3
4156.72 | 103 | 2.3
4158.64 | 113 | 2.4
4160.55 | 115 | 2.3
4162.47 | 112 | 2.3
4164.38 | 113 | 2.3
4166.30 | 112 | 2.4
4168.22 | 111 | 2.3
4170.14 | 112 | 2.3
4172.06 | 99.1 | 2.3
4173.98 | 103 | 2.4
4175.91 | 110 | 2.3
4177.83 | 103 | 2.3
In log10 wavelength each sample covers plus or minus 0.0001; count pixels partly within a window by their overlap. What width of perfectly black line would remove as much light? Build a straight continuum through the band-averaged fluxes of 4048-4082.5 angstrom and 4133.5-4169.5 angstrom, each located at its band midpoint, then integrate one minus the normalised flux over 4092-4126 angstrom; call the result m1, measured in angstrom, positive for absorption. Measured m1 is 2.2 angstrom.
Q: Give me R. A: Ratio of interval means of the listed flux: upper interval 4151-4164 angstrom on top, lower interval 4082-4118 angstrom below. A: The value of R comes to 1.07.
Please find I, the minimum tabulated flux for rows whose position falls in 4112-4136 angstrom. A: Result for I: 104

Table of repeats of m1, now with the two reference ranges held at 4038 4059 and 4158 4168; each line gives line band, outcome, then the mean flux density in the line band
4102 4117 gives 0.9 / 103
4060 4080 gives 0.5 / 105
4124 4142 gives 0.0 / 111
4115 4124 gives 0.0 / 110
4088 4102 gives 1.1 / 100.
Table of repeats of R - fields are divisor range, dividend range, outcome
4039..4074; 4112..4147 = 1.05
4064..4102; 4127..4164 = 1.07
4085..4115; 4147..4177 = 1.08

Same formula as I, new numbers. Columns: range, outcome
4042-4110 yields 60.9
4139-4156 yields 102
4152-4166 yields 103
